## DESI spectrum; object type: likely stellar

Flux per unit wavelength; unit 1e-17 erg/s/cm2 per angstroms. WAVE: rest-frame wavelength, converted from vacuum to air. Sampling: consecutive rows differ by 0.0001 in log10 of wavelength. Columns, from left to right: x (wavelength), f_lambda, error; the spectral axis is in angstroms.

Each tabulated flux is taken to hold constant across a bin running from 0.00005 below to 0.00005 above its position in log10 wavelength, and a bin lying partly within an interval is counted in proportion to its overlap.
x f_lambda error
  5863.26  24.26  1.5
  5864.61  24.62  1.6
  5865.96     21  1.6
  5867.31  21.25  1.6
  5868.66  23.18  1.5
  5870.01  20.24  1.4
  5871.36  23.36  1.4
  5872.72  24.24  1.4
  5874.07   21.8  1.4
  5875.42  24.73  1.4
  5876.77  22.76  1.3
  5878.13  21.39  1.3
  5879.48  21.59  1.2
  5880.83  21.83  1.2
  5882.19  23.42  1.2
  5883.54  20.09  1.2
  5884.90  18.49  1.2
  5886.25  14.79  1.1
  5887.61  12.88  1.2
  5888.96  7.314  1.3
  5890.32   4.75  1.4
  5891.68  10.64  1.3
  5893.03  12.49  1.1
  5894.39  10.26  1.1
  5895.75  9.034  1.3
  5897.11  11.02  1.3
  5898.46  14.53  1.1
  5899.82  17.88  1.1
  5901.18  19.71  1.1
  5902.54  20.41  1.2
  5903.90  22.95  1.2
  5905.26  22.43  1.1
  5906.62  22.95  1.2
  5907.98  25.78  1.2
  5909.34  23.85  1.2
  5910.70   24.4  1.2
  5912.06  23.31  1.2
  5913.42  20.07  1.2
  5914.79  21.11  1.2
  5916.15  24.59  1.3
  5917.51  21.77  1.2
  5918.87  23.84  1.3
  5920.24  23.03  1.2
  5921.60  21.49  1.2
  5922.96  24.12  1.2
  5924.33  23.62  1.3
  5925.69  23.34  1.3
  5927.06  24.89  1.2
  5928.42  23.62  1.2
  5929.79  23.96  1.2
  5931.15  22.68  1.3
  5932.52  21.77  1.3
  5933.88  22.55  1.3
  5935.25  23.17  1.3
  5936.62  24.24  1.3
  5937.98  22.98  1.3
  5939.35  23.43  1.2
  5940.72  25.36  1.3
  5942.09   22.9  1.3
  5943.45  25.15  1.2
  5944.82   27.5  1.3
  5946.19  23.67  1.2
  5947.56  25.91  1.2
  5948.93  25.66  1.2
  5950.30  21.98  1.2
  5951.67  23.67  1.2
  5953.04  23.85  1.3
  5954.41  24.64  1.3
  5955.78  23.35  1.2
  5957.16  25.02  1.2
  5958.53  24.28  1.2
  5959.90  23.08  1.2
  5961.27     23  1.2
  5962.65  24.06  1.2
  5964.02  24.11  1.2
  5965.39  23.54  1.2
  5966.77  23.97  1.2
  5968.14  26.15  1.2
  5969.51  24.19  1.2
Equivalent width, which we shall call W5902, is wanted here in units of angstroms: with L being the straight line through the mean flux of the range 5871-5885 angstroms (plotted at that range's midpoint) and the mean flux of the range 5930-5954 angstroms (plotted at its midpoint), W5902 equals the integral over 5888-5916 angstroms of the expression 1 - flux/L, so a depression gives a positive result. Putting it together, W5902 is 6.8 angstroms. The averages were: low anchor 22.3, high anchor 23.9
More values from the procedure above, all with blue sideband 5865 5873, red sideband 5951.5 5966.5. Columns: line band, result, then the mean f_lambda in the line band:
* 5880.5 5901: 7.8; 14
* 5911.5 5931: 0.1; 23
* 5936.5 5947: -0.4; 24.4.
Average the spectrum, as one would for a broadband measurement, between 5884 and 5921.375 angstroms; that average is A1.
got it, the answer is 18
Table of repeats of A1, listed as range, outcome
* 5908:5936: 23.1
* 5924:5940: 23.4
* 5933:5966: 24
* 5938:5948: 24.7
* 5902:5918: 22.8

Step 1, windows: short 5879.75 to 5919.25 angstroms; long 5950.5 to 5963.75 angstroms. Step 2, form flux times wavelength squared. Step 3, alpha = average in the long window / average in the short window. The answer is 1.3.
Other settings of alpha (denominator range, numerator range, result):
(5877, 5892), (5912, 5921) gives 1.38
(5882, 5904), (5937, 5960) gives 1.73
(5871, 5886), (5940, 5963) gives 1.14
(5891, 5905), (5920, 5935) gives 1.55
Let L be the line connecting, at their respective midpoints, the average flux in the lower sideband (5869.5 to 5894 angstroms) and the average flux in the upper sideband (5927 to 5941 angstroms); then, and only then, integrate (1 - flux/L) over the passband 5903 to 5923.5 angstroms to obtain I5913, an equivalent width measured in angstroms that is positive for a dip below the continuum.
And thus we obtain -1.7 angstroms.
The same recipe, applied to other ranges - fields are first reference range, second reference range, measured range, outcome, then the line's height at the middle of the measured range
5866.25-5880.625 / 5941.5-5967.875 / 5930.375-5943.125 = 0.3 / 23.8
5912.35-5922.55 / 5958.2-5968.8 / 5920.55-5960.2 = -1.2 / 23.2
